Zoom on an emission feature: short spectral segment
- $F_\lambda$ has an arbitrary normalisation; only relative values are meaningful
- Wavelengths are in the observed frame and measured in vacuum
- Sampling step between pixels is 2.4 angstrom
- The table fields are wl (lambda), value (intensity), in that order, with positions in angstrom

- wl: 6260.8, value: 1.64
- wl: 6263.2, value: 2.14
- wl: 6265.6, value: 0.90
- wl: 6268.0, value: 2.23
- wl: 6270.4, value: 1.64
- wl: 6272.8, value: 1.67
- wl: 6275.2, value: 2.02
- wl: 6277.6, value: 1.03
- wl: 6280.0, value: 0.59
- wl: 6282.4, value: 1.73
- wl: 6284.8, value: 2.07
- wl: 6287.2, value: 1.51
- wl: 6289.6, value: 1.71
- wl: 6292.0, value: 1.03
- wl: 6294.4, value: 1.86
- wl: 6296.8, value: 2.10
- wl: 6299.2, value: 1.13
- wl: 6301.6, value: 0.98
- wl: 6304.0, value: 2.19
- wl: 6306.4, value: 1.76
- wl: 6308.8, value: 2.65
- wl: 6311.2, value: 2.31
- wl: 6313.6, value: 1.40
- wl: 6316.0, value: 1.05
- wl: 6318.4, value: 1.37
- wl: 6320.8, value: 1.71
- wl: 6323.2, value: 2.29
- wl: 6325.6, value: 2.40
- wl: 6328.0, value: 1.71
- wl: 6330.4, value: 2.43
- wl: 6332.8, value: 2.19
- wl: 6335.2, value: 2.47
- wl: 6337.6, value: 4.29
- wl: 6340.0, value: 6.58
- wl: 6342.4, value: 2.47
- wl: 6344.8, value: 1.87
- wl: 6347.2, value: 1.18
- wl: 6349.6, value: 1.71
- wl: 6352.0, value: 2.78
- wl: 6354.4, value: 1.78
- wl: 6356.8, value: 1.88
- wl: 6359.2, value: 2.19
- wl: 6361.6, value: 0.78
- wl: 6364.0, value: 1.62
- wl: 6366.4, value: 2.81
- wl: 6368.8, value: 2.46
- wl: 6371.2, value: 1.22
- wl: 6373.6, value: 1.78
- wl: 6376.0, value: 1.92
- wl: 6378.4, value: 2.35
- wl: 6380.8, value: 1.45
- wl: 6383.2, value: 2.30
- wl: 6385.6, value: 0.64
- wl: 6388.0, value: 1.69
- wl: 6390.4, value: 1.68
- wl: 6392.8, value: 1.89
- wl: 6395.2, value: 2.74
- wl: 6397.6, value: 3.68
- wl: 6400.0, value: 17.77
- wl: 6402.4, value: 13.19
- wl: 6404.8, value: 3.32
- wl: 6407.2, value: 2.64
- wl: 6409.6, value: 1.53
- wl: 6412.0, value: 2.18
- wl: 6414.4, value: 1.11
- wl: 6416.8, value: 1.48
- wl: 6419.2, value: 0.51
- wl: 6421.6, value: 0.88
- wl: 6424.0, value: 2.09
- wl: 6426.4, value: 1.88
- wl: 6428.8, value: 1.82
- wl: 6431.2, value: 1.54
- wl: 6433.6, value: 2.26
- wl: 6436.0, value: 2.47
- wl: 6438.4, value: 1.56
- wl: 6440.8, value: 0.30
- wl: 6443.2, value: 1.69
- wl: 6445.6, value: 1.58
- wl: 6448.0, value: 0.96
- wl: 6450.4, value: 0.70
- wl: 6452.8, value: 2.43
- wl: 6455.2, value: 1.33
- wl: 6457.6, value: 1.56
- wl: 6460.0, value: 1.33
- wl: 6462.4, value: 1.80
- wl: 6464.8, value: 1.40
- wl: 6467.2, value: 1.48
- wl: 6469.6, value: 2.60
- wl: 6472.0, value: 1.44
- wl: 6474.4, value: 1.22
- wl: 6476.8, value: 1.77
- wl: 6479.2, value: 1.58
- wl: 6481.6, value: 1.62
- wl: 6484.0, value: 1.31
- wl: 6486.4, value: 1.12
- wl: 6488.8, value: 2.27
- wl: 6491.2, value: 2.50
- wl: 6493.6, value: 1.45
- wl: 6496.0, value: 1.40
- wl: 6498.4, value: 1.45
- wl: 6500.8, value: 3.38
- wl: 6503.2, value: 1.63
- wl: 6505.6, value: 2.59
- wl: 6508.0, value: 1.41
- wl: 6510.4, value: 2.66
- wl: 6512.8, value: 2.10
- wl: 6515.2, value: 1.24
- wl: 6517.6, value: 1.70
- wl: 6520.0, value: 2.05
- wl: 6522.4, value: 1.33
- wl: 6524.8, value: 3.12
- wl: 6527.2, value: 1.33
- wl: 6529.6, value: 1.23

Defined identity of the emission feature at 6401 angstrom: [O III]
